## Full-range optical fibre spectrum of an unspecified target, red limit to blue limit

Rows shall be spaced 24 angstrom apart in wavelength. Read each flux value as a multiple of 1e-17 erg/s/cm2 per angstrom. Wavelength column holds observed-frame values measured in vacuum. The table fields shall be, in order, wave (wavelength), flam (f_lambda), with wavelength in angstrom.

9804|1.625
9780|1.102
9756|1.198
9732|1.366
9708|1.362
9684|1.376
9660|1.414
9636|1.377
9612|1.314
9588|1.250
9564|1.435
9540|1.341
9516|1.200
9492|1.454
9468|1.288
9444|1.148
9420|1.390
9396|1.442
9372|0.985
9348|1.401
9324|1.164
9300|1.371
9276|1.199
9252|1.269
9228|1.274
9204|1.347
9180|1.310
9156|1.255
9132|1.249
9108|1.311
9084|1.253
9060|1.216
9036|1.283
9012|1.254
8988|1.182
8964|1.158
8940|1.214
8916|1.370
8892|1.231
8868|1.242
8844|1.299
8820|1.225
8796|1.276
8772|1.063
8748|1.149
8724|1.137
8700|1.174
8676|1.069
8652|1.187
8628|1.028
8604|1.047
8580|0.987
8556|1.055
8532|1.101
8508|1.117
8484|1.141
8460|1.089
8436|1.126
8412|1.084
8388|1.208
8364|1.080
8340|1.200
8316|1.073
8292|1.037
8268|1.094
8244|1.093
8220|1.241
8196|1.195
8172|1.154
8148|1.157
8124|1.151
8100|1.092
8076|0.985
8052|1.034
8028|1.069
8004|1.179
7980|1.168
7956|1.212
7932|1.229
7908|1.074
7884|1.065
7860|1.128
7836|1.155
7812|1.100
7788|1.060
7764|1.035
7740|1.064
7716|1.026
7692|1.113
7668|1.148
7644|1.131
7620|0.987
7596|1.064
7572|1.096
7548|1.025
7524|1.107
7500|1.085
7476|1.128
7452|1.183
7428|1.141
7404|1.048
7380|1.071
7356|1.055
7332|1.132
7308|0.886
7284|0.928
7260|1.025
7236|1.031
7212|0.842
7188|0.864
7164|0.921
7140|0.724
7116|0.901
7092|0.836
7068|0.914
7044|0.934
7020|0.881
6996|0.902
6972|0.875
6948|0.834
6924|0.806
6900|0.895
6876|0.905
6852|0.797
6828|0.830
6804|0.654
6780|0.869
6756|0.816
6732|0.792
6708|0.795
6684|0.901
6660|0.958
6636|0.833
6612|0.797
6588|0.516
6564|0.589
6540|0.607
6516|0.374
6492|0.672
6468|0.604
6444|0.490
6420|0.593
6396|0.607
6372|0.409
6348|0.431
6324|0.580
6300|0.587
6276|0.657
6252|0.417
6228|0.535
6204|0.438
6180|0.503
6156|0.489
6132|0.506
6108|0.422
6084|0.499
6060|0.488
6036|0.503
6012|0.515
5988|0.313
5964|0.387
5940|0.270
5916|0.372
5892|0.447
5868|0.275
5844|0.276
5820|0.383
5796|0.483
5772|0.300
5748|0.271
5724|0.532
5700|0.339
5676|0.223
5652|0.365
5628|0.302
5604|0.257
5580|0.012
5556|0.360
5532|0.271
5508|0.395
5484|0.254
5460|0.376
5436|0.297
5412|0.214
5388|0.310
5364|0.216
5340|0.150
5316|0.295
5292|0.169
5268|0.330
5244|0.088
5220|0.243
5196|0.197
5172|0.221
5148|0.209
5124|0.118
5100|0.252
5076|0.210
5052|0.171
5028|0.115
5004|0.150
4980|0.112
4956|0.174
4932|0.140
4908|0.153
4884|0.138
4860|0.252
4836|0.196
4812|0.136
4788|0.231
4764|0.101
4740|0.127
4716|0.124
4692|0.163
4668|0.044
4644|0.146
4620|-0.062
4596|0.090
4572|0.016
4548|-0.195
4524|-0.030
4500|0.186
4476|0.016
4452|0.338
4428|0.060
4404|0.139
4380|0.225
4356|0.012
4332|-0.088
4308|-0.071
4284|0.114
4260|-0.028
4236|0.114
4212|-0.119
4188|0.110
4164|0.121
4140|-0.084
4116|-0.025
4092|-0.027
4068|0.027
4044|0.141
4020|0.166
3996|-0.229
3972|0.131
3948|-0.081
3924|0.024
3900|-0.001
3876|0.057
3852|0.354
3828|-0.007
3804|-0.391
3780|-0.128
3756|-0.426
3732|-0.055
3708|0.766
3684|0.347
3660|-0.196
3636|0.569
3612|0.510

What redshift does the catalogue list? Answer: 0.658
